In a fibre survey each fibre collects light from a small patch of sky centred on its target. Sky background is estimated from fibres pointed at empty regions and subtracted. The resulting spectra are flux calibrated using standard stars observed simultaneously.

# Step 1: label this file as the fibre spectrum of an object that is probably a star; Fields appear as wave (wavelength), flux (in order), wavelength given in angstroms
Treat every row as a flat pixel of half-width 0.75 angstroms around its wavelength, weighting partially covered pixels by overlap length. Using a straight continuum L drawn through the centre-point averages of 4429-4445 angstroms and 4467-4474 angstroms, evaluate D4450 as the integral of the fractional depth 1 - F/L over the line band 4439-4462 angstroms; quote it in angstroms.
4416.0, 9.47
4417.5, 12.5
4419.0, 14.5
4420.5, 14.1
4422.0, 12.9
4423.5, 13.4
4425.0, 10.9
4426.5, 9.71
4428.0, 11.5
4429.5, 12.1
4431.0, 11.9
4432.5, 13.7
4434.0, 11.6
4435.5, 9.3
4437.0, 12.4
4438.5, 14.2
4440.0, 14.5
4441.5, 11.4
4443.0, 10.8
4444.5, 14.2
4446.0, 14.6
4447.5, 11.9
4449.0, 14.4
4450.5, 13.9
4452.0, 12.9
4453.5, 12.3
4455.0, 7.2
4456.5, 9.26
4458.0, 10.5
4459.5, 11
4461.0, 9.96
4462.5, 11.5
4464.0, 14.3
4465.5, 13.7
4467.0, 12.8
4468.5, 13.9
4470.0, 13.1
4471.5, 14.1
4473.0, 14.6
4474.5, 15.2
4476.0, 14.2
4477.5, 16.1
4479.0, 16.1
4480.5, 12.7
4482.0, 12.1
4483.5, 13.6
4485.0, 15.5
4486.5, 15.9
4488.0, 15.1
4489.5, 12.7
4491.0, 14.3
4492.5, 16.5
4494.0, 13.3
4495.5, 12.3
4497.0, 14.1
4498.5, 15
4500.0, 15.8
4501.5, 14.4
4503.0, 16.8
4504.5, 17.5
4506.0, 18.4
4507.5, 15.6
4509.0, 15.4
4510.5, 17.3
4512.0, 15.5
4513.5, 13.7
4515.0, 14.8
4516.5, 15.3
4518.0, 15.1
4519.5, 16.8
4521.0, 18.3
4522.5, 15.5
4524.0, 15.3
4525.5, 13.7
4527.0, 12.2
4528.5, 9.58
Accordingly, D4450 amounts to 1.74 angstroms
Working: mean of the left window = 12.3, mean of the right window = 13.8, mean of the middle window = 11.9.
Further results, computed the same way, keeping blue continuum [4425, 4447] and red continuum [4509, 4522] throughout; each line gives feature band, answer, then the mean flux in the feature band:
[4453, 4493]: 1.98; 13.3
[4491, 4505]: 0.04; 15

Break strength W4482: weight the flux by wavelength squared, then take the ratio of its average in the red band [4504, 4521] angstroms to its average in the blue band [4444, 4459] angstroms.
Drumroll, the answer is 1.4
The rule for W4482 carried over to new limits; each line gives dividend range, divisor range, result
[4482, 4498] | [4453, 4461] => 1.45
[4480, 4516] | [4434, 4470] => 1.25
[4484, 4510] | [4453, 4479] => 1.22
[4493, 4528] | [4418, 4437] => 1.31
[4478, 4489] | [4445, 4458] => 1.22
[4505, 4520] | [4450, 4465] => 1.44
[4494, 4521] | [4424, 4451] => 1.29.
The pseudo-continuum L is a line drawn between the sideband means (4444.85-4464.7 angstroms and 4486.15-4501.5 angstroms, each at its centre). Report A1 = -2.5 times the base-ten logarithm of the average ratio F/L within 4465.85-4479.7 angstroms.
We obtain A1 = -0.11 mag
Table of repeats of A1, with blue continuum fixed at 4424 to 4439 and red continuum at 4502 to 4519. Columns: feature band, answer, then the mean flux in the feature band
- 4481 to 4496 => 0.05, 14.1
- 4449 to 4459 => 0.15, 11.3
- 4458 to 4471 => 0.09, 12.4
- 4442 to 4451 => -0.06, 13.2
